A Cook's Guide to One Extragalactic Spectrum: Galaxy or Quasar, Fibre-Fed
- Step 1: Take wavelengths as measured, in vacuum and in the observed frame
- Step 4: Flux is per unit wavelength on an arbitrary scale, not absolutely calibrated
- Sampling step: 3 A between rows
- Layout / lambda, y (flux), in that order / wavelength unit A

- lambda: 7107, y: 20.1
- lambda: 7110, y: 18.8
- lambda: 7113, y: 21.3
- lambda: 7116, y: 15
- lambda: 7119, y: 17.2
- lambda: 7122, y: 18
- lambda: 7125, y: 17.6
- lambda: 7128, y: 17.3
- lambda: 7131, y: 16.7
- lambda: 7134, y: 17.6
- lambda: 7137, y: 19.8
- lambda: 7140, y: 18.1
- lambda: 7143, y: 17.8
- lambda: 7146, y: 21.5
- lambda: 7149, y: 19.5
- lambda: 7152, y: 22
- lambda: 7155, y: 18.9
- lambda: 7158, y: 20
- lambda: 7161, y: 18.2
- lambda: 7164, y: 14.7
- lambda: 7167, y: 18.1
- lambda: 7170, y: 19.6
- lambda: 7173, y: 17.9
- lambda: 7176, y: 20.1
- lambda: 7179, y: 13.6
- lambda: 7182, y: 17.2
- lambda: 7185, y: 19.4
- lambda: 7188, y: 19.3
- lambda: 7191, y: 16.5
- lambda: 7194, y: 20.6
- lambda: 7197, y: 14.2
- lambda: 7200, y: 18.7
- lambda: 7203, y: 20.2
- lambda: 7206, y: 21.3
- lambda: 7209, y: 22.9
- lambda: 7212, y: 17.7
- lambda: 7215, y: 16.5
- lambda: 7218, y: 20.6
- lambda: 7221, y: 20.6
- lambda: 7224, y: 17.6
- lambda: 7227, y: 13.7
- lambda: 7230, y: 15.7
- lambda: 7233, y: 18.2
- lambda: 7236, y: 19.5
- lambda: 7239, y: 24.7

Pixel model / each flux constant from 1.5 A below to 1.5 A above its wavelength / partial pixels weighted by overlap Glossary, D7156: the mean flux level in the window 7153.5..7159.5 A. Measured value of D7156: 19.4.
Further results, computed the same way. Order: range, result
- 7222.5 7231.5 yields 15.7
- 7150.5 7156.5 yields 20.4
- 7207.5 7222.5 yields 19.7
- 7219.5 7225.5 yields 19.1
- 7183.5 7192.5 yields 18.4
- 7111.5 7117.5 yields 18.2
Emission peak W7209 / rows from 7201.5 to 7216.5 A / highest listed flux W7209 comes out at 22.9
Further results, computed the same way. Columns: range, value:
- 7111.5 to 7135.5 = 21.3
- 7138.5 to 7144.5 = 18.1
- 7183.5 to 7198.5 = 20.6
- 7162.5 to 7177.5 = 20.1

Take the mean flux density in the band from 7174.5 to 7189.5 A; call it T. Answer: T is 17.9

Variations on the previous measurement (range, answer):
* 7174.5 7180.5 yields 16.8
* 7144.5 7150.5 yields 20.5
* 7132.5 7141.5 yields 18.5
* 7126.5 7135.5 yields 17.2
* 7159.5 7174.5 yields 17.7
